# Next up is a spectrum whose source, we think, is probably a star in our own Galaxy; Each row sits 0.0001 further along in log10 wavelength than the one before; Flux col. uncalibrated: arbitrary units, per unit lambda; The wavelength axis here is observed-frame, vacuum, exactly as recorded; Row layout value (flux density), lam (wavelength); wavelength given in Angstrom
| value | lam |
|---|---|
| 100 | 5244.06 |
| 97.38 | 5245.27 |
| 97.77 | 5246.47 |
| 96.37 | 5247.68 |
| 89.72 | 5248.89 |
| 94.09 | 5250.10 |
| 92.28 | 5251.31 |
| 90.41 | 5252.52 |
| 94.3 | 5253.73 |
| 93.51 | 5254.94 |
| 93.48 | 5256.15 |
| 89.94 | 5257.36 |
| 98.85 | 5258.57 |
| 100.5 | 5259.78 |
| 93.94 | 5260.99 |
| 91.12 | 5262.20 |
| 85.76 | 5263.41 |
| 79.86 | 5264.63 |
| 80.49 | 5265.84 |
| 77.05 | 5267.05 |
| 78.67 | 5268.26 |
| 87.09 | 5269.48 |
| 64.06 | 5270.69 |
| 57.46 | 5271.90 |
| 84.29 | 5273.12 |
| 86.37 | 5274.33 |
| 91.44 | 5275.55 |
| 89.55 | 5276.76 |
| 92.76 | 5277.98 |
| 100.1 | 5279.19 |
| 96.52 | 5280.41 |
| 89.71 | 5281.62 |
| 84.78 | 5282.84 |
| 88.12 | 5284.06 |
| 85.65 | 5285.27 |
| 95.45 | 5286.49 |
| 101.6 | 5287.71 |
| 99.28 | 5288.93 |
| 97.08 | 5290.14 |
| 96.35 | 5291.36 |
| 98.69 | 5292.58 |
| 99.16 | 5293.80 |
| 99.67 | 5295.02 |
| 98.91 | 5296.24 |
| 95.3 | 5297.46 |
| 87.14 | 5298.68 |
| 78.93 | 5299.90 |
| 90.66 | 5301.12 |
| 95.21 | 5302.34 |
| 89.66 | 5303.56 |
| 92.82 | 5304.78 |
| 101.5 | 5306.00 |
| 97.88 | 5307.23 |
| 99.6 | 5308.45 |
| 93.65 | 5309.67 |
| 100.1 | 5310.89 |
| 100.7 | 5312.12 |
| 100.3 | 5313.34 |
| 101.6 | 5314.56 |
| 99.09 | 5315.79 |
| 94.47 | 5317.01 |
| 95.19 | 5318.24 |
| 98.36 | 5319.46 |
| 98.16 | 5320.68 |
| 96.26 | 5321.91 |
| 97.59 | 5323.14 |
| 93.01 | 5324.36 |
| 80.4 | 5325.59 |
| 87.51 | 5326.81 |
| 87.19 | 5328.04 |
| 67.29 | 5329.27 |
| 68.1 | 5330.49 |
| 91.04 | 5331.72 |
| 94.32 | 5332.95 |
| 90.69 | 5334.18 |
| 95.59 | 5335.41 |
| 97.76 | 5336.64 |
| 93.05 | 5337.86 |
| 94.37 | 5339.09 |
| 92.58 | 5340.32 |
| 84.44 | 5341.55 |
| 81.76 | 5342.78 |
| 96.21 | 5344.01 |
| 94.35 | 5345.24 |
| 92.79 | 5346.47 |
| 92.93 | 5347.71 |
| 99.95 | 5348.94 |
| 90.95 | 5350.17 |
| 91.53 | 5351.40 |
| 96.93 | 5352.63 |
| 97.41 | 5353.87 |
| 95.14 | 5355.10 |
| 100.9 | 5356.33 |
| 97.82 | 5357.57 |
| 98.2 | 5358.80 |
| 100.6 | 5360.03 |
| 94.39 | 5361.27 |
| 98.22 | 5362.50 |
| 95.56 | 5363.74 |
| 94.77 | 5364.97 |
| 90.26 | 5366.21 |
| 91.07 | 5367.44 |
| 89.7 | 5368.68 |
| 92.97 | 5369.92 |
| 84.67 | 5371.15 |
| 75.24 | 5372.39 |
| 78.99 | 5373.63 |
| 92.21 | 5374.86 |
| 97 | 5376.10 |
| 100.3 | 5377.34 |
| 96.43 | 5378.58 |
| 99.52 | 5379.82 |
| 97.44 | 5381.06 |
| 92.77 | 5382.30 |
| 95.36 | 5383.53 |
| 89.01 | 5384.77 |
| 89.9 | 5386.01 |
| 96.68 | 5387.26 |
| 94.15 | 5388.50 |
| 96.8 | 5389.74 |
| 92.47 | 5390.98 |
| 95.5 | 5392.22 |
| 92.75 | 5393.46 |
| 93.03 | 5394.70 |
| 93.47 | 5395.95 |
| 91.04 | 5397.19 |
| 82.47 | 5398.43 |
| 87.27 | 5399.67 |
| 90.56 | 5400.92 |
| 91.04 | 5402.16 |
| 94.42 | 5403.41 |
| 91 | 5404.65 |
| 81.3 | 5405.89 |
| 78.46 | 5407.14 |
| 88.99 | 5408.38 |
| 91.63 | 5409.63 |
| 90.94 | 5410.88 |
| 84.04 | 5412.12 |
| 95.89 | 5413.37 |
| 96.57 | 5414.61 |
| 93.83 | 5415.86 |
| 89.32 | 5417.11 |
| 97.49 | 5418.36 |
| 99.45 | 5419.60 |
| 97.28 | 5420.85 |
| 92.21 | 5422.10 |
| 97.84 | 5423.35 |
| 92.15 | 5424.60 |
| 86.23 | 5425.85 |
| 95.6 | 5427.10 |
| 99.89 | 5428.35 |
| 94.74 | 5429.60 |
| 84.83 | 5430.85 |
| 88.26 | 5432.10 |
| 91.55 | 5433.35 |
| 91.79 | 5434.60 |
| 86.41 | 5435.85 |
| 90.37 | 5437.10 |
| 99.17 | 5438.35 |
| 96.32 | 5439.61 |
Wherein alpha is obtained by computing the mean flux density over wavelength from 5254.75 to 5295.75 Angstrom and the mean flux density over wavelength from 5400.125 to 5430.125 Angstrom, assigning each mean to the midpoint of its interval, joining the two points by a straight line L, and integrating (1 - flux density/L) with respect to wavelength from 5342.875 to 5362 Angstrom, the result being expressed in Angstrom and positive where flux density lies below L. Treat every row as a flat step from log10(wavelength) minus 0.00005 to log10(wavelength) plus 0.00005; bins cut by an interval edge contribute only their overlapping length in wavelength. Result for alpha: -1.0 Angstrom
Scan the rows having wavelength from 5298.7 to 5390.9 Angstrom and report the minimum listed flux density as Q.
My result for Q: 67.29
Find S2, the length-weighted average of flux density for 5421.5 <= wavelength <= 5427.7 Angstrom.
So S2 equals 92.7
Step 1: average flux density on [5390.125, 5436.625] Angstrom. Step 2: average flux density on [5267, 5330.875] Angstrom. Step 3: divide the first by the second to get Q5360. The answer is 1.0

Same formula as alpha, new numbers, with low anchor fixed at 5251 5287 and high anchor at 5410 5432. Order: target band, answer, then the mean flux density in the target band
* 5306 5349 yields -1.4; 92.8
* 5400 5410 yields 0.5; 88.3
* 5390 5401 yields 0.1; 91.2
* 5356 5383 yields -0.6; 93.5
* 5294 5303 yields -0.4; 92.6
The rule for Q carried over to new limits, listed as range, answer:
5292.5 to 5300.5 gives 78.93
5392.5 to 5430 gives 78.46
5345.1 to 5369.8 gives 89.7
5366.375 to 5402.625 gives 75.24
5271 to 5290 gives 57.46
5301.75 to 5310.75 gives 89.66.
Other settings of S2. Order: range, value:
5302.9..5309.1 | 96.3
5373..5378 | 92.1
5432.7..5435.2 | 91.7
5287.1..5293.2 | 98.6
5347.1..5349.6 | 96.5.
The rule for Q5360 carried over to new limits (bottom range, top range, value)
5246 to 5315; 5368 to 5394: 1.01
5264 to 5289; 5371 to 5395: 1.08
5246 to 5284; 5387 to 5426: 1.04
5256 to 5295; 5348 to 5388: 1.05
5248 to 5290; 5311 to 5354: 1.04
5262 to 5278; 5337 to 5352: 1.14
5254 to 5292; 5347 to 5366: 1.08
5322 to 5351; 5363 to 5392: 1.03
